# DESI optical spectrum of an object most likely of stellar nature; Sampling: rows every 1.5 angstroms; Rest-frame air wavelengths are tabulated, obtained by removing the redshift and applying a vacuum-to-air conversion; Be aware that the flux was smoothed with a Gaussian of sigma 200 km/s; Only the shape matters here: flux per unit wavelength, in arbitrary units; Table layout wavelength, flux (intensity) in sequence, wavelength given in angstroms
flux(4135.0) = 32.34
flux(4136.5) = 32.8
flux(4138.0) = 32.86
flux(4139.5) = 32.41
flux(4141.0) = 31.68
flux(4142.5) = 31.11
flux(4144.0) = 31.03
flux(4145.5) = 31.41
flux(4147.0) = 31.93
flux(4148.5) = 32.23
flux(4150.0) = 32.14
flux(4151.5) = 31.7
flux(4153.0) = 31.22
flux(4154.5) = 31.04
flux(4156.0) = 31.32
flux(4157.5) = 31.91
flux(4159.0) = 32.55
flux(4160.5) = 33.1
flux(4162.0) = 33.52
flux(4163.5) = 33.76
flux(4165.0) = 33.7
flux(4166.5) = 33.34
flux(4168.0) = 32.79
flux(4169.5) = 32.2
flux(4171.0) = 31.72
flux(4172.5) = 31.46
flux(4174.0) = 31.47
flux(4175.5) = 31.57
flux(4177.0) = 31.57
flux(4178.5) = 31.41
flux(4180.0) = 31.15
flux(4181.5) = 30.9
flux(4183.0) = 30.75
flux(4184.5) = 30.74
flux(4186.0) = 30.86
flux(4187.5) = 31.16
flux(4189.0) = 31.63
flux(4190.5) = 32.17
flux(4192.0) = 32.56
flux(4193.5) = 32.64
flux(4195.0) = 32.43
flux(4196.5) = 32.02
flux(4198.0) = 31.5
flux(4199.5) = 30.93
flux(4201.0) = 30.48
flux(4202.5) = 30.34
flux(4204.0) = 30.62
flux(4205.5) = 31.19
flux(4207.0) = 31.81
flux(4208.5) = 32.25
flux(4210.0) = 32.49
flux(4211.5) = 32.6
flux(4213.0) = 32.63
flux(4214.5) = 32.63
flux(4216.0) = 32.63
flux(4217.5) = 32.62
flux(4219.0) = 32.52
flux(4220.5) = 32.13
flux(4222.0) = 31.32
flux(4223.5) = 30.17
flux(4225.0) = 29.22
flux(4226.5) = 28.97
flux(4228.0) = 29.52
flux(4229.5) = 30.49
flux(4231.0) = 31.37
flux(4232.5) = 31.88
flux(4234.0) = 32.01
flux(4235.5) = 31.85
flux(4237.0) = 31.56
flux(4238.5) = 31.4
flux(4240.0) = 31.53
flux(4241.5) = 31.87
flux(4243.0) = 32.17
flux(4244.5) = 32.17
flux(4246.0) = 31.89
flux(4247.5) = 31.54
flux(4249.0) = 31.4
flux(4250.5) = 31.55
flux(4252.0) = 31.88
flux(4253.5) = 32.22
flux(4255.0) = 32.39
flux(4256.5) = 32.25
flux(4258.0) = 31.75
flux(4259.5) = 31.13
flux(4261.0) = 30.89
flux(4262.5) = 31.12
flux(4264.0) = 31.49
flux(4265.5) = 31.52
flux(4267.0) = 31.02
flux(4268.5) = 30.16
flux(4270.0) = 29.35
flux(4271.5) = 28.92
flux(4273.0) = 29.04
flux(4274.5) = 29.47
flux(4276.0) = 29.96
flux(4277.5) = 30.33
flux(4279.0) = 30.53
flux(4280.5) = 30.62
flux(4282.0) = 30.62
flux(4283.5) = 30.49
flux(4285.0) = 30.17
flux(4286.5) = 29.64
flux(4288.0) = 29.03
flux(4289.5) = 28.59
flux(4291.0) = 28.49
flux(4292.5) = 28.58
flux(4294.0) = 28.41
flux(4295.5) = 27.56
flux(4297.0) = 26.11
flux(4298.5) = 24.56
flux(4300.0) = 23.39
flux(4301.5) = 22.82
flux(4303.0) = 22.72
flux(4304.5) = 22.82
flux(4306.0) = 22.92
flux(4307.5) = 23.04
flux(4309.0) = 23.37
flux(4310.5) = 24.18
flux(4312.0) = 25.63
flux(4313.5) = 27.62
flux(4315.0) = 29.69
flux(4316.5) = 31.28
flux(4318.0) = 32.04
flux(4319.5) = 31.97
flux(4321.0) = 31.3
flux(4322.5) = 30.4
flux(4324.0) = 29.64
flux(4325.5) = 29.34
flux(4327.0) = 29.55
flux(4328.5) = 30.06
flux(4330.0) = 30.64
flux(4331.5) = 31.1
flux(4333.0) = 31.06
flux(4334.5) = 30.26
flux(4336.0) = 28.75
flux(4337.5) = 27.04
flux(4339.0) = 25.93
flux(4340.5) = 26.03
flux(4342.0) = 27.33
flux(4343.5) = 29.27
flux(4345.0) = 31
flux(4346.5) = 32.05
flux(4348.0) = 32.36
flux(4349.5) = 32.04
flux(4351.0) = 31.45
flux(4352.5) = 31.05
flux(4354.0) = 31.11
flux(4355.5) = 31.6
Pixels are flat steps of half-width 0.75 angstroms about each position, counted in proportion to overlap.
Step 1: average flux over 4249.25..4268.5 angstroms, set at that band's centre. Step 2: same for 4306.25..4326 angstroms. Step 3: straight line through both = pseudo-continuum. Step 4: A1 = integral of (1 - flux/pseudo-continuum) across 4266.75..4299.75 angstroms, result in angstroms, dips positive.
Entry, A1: 1.2 angstroms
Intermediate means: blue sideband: 31.5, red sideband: 28.3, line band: 29.1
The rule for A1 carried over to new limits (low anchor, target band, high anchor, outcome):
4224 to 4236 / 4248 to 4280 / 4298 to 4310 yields -4.3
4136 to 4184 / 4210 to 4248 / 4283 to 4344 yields -1.8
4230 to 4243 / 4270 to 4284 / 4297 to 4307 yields -1.8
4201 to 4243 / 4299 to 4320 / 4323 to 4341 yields 2.7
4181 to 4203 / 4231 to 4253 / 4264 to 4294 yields -0.9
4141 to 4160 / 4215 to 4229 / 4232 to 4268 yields 0.3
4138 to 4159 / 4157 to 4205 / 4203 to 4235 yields -0.4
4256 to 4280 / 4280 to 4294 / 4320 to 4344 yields 0.3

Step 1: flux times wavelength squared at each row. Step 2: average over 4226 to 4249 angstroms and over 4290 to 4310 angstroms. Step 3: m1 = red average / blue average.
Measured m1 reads 0.82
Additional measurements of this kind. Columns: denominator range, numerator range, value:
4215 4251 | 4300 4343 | 0.92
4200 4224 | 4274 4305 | 0.91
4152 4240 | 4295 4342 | 0.92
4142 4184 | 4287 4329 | 0.92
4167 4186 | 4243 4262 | 1.05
